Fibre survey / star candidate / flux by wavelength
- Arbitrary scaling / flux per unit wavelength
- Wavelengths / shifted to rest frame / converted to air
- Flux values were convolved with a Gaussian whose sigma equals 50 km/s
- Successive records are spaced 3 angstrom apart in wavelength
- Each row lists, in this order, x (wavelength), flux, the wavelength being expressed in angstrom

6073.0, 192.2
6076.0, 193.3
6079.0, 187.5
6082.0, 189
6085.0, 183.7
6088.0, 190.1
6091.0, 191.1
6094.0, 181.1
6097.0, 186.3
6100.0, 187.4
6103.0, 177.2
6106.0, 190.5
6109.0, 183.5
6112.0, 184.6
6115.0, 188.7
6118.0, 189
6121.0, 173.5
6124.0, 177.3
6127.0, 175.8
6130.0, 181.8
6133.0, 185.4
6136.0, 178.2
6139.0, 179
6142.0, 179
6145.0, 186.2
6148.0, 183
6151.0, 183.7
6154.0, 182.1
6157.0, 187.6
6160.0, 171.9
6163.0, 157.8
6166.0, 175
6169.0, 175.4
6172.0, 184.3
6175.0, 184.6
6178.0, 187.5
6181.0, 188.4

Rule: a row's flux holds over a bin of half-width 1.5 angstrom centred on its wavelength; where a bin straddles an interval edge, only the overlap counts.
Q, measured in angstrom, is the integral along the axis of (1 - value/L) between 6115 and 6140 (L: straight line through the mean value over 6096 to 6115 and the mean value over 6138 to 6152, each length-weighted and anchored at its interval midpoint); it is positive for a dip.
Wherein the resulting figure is 0.4 angstrom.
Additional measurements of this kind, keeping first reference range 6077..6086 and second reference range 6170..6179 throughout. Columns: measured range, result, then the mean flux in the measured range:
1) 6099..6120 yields 0.1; 186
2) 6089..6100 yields 0.0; 187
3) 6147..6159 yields 0.1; 184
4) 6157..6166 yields 0.7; 170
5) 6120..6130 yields 0.5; 177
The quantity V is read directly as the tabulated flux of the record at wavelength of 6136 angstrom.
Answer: 178.2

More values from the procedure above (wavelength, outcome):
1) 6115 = 188.7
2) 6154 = 182.1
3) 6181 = 188.4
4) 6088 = 190.1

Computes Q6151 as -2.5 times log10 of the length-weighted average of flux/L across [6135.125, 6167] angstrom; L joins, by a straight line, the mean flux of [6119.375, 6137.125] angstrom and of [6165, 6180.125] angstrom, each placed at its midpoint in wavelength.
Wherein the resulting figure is 0.01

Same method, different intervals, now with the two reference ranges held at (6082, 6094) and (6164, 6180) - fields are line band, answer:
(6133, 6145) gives 0.02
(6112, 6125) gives 0.01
